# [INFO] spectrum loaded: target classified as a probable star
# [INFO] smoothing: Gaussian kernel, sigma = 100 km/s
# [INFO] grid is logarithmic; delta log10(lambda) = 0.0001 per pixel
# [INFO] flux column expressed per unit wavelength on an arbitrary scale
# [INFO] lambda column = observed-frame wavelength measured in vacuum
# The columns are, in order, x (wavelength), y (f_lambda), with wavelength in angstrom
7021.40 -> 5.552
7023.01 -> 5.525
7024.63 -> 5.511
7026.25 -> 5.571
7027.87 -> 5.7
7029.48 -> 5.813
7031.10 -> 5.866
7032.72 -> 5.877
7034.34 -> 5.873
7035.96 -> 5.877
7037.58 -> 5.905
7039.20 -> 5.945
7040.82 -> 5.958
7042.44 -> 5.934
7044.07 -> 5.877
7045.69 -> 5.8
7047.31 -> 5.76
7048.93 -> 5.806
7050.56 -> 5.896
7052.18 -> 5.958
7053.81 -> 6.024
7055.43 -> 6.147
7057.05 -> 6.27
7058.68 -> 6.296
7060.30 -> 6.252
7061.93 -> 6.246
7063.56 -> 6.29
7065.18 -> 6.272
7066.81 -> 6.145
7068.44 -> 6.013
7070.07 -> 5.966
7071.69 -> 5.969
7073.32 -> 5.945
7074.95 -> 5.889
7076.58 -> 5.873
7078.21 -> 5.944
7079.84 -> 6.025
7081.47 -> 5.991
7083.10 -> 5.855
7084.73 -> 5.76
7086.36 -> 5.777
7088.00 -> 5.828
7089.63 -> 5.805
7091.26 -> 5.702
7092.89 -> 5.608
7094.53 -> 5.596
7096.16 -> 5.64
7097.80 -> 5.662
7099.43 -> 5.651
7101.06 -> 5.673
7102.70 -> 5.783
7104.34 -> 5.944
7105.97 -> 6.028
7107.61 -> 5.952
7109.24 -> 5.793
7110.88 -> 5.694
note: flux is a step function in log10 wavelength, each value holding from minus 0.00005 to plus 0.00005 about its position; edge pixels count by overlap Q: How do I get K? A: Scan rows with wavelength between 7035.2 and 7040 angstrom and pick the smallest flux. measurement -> 5.877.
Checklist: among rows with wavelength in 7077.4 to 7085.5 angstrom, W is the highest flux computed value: 6.025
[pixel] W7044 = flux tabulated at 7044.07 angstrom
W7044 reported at 5.877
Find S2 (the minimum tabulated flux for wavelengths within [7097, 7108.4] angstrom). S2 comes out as 5.651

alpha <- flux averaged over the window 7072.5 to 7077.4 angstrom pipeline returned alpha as 5.9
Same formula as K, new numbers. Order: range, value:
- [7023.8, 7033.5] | 5.511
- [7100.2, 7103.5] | 5.673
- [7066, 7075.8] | 5.889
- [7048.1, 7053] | 5.806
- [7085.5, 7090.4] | 5.777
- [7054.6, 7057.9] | 6.147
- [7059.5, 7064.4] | 6.246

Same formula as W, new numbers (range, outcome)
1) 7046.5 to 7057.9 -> 6.27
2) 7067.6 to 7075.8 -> 6.013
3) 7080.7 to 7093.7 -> 5.991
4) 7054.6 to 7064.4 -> 6.296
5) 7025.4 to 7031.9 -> 5.866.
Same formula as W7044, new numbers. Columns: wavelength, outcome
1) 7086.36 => 5.777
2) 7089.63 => 5.805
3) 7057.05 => 6.27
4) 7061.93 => 6.246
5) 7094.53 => 5.596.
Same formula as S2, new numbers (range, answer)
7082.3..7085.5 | 5.76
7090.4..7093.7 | 5.608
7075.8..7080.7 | 5.873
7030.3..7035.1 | 5.866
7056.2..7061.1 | 6.252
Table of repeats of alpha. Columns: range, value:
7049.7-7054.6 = 5.95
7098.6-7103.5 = 5.71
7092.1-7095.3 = 5.59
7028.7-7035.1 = 5.86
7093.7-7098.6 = 5.62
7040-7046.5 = 5.89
